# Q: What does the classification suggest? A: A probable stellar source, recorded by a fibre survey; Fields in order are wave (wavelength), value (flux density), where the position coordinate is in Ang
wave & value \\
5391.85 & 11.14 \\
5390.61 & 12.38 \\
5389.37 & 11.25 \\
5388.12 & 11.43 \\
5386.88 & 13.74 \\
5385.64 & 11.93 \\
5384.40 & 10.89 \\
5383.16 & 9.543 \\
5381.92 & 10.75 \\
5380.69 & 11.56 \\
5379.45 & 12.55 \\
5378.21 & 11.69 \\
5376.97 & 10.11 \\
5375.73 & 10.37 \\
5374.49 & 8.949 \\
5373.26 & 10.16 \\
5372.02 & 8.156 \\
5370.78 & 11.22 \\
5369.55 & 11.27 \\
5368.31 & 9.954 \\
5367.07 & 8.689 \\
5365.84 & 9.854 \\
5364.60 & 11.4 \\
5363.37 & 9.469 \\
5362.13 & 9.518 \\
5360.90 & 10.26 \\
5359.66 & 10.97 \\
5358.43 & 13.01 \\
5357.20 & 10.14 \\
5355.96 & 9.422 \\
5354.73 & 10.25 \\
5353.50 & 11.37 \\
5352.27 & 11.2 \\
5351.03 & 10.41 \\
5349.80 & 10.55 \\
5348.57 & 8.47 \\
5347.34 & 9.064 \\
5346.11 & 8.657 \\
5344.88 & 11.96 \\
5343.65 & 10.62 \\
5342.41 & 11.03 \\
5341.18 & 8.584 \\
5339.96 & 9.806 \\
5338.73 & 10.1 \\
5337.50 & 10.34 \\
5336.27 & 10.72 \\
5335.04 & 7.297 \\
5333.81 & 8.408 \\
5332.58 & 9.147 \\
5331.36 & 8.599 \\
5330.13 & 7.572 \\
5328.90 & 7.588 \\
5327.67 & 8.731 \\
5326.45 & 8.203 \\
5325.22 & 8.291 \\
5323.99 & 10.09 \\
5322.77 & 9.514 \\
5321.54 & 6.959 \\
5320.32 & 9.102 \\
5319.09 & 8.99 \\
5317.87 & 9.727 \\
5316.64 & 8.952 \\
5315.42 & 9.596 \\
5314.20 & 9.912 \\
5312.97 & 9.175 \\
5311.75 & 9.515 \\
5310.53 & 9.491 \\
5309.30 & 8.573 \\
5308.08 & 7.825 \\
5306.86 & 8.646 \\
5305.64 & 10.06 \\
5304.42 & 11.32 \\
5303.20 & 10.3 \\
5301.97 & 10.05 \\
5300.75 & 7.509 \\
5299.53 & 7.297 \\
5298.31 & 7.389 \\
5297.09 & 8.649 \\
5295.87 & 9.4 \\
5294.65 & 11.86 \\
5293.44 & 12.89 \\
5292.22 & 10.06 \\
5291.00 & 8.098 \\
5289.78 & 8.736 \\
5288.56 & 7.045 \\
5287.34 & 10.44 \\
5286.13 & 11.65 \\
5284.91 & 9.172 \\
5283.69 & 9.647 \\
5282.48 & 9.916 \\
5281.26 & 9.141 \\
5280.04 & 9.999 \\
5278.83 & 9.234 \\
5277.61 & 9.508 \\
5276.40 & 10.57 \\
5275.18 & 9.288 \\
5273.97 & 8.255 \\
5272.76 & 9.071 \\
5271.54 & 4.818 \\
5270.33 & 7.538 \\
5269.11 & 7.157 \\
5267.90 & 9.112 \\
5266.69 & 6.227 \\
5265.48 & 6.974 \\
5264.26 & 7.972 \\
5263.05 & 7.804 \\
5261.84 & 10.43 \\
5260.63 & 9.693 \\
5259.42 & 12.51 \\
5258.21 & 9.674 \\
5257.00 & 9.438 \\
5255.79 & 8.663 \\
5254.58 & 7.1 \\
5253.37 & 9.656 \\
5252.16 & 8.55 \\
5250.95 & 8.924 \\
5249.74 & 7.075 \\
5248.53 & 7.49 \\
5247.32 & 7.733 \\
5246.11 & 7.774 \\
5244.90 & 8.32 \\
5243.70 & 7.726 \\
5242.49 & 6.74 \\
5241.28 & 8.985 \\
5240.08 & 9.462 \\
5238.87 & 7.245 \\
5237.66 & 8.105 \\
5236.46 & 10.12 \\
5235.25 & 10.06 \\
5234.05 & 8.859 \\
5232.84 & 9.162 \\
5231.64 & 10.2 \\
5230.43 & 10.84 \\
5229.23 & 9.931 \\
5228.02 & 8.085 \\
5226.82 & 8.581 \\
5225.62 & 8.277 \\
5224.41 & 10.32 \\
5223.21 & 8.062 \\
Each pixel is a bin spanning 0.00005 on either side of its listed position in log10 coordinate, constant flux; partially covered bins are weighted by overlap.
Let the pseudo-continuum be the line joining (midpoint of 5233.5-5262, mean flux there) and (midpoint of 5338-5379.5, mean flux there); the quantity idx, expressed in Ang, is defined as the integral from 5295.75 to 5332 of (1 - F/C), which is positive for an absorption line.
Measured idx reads 2.77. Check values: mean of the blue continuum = 8.74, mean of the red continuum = 10.2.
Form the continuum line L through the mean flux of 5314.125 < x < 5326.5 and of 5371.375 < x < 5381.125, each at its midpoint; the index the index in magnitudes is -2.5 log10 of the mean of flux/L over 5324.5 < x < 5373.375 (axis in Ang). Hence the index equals 0.00 mag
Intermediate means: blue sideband 9.03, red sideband 10.4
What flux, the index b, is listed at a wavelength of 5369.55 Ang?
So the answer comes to 11.27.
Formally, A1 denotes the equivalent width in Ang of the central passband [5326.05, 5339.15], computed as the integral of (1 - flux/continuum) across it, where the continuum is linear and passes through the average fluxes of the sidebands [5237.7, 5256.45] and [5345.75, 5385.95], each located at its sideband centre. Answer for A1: 1.3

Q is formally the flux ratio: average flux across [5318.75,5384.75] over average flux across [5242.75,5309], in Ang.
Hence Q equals 1.11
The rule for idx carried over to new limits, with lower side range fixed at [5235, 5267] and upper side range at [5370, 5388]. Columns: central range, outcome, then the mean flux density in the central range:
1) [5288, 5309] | 0.4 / 9.24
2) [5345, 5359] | 0.1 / 10.3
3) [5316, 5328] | 1.2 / 8.86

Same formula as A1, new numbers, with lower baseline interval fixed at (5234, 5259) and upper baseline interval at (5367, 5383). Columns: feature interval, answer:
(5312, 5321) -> 0.20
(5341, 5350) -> 0.09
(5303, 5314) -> 0.01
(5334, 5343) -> 0.24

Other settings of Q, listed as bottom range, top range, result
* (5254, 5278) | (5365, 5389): 1.24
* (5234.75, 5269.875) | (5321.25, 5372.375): 1.14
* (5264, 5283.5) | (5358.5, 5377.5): 1.19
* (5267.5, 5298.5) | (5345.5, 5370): 1.11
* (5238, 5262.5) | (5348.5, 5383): 1.21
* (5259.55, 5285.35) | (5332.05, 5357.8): 1.13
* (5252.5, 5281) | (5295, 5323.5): 1.04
